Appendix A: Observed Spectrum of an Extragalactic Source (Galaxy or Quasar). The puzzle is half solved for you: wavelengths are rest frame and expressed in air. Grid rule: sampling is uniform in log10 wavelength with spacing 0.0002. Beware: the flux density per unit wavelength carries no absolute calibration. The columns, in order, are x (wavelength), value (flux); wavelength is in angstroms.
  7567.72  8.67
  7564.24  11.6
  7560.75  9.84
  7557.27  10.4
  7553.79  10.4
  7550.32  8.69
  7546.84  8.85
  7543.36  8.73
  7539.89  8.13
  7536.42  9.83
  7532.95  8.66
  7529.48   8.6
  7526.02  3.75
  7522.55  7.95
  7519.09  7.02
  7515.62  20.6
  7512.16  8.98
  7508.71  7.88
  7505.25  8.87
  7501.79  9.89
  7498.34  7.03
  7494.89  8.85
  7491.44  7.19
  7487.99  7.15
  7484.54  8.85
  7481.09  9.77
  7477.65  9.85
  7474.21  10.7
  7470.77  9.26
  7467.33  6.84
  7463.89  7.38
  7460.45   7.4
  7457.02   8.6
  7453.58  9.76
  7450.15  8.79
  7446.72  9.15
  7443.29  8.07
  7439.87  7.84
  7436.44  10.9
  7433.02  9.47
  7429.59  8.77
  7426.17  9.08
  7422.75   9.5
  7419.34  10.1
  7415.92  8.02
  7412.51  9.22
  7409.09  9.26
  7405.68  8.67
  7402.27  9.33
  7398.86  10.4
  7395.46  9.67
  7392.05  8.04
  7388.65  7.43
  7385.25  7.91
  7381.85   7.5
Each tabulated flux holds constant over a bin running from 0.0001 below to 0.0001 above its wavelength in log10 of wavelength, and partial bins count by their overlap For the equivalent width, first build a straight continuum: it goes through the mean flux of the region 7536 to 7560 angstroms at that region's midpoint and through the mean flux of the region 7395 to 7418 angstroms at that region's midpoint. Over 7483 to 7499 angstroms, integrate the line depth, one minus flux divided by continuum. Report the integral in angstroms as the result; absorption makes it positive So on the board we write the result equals 2.4 angstroms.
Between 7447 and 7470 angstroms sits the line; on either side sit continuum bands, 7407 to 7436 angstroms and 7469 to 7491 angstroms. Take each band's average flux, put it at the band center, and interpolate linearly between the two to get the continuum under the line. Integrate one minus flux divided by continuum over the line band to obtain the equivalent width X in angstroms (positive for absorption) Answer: 2.4 angstroms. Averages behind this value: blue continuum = 9.25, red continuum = 9.14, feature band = 8.24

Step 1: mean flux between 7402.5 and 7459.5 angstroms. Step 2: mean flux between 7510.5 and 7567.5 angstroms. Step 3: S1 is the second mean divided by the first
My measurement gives 1.05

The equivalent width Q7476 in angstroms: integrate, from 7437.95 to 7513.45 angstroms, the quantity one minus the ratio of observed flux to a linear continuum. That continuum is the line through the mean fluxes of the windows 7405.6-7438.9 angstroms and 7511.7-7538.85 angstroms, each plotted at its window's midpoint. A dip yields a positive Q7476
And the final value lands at 6.5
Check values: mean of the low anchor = 9.3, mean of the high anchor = 9.41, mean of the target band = 8.55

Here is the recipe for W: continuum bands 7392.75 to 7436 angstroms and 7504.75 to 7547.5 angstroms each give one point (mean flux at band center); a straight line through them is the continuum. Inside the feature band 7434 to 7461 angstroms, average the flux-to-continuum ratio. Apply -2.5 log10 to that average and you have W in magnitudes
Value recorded 0.04 mag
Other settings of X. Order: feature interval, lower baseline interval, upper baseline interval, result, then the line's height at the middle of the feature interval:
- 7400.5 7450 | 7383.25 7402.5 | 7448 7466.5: -3.24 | 8.53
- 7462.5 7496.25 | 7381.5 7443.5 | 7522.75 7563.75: 1.03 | 8.86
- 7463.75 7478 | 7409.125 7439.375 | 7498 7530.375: 0.56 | 9.23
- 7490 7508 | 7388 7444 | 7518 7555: 0.29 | 8.5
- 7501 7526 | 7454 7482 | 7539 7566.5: -1.46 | 9.21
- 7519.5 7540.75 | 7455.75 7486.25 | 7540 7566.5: 3.74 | 9.4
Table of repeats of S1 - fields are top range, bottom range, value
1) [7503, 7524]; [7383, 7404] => 1.17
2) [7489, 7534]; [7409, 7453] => 0.97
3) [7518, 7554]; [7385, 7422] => 0.91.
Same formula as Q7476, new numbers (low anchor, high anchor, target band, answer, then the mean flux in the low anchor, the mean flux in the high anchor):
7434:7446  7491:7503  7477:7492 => -0.2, 8.99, 8.29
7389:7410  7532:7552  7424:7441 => -0.4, 9.11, 8.82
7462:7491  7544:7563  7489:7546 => 2.0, 8.65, 9.63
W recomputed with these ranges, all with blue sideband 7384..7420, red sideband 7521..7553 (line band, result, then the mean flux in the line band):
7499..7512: -0.048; 8.74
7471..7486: -0.150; 9.76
